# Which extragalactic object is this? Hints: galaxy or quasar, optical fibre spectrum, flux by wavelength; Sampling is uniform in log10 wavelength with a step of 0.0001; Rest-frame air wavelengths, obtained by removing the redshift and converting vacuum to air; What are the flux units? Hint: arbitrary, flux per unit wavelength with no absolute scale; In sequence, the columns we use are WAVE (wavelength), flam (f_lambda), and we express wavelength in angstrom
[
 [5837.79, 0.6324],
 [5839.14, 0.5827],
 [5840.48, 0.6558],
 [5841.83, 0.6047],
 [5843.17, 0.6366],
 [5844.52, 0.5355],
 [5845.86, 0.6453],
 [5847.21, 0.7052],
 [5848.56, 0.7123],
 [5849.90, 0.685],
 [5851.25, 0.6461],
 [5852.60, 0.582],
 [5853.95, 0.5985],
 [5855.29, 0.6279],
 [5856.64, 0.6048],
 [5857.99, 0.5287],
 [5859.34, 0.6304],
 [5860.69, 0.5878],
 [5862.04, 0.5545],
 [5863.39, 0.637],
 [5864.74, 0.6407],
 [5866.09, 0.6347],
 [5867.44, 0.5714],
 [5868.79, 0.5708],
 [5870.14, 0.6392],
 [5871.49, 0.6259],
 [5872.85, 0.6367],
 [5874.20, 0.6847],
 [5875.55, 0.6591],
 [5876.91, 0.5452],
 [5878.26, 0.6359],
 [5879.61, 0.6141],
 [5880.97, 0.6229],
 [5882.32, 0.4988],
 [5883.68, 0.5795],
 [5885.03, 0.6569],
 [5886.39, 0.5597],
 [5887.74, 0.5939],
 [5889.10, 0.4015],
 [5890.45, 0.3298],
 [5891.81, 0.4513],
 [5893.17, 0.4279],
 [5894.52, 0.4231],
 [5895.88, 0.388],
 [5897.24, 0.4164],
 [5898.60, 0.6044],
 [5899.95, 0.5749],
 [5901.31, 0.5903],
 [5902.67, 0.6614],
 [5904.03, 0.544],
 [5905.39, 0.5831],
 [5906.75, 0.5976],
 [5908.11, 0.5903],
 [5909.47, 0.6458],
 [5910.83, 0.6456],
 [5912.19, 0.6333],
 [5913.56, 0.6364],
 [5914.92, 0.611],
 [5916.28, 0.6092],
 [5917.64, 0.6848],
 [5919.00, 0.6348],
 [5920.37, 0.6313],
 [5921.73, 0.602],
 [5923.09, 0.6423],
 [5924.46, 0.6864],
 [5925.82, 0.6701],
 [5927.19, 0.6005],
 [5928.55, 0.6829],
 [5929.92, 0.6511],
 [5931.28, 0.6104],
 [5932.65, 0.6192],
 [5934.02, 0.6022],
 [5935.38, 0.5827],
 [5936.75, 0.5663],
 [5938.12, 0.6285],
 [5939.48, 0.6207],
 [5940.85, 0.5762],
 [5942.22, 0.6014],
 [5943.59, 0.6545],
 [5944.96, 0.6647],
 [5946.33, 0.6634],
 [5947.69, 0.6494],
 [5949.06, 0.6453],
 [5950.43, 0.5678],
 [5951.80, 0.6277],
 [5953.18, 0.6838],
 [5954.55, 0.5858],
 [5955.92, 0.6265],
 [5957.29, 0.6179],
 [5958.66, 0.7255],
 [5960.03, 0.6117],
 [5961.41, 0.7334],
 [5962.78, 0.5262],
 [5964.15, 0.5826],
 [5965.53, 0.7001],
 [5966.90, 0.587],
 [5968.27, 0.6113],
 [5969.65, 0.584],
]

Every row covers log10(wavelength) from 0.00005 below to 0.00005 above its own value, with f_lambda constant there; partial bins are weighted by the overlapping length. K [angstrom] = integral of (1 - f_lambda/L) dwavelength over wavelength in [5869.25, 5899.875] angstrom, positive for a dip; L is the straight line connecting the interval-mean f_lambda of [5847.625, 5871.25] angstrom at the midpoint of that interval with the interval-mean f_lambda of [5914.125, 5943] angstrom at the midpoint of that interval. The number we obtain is 3.6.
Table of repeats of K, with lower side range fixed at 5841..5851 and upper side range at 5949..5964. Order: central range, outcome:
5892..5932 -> 2.6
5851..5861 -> 0.7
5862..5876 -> 0.4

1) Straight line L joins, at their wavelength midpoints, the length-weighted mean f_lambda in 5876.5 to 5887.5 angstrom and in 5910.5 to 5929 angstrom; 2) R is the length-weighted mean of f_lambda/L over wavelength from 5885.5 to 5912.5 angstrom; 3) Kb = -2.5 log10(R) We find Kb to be 0.154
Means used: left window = 0.591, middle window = 0.533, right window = 0.64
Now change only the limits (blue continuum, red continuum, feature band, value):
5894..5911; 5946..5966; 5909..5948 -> -0.06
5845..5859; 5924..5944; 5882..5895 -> 0.26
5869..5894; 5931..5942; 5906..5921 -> -0.08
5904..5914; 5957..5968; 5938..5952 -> 0.00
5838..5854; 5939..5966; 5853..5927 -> 0.08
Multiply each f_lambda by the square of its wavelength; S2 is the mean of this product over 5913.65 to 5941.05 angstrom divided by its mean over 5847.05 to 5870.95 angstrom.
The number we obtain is 1.0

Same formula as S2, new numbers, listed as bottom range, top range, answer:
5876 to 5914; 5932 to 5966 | 1.16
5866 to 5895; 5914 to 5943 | 1.13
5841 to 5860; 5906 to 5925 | 1.03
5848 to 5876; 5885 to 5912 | 0.87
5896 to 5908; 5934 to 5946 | 1.10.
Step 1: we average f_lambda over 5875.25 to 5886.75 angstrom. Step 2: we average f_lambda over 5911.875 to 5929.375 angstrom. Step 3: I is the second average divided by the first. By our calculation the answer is 1.08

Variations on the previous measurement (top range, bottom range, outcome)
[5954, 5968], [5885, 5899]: 1.35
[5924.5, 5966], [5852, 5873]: 1.04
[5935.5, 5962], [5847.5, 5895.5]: 1.09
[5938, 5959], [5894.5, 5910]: 1.14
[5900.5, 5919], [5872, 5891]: 1.08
